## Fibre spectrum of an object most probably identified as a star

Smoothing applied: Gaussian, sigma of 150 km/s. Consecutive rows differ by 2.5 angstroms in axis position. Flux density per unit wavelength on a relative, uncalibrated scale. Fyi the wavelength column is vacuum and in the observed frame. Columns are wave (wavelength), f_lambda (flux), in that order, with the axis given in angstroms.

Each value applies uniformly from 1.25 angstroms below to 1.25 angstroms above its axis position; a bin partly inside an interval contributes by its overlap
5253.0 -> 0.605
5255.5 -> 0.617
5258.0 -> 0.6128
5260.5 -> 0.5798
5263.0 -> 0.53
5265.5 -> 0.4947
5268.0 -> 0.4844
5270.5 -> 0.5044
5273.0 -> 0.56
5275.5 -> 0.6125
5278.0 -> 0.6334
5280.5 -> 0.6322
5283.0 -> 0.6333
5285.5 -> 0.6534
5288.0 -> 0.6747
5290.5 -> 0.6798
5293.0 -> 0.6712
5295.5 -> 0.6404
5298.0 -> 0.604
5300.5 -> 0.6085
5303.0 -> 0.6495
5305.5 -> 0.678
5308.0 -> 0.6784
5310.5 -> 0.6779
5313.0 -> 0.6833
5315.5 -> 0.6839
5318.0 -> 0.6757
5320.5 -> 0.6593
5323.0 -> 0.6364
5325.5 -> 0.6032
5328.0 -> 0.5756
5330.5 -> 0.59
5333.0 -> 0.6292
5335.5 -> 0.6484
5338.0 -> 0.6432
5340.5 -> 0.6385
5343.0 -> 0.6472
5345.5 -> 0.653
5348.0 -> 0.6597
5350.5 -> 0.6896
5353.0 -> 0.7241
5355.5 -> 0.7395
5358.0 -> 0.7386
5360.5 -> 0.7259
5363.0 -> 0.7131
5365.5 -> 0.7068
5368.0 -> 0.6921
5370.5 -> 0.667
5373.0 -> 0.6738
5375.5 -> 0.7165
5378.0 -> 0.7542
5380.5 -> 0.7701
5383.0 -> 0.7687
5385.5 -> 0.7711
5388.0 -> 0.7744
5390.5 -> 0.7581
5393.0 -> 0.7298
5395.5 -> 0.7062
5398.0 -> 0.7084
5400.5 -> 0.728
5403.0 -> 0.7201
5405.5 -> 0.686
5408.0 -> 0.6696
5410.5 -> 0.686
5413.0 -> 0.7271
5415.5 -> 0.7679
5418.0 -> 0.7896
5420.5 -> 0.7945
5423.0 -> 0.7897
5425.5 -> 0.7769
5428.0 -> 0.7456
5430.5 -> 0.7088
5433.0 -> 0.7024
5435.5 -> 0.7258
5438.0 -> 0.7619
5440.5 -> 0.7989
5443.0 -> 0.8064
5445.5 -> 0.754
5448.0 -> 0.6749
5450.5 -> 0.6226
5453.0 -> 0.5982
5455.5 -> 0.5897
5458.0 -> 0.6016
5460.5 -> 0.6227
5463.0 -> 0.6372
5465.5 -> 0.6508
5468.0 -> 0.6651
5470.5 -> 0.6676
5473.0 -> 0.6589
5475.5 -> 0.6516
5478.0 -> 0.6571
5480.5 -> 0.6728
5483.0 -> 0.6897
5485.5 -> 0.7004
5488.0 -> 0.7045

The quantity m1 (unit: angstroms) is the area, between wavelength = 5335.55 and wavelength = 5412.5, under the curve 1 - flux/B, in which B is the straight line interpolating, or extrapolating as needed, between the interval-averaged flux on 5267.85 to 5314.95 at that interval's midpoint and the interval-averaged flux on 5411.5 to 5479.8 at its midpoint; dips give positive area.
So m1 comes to -4.3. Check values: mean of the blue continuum 0.634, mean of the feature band 0.708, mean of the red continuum 0.701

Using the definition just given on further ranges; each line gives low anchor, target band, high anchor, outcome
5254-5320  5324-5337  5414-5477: 0.7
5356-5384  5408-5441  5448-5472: -4.0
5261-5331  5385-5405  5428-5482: -2.3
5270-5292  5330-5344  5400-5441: 0.8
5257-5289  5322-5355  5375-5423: 1.1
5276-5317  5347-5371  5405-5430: -0.2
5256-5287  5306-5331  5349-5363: 0.3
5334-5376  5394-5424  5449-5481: -3.1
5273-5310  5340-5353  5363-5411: 0.4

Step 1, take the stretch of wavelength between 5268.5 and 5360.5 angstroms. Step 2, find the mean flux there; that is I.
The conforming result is 0.647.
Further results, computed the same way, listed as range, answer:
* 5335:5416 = 0.709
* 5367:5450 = 0.736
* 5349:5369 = 0.716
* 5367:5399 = 0.73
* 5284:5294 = 0.669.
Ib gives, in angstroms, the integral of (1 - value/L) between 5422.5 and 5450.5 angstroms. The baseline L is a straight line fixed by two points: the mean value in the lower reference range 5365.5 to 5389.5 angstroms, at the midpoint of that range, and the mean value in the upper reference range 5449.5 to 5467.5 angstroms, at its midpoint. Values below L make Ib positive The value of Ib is -4.0 angstroms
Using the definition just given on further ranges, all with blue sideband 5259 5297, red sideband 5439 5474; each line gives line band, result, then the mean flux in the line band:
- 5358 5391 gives -4.8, 0.73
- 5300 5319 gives -1.8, 0.669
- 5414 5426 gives -2.4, 0.783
